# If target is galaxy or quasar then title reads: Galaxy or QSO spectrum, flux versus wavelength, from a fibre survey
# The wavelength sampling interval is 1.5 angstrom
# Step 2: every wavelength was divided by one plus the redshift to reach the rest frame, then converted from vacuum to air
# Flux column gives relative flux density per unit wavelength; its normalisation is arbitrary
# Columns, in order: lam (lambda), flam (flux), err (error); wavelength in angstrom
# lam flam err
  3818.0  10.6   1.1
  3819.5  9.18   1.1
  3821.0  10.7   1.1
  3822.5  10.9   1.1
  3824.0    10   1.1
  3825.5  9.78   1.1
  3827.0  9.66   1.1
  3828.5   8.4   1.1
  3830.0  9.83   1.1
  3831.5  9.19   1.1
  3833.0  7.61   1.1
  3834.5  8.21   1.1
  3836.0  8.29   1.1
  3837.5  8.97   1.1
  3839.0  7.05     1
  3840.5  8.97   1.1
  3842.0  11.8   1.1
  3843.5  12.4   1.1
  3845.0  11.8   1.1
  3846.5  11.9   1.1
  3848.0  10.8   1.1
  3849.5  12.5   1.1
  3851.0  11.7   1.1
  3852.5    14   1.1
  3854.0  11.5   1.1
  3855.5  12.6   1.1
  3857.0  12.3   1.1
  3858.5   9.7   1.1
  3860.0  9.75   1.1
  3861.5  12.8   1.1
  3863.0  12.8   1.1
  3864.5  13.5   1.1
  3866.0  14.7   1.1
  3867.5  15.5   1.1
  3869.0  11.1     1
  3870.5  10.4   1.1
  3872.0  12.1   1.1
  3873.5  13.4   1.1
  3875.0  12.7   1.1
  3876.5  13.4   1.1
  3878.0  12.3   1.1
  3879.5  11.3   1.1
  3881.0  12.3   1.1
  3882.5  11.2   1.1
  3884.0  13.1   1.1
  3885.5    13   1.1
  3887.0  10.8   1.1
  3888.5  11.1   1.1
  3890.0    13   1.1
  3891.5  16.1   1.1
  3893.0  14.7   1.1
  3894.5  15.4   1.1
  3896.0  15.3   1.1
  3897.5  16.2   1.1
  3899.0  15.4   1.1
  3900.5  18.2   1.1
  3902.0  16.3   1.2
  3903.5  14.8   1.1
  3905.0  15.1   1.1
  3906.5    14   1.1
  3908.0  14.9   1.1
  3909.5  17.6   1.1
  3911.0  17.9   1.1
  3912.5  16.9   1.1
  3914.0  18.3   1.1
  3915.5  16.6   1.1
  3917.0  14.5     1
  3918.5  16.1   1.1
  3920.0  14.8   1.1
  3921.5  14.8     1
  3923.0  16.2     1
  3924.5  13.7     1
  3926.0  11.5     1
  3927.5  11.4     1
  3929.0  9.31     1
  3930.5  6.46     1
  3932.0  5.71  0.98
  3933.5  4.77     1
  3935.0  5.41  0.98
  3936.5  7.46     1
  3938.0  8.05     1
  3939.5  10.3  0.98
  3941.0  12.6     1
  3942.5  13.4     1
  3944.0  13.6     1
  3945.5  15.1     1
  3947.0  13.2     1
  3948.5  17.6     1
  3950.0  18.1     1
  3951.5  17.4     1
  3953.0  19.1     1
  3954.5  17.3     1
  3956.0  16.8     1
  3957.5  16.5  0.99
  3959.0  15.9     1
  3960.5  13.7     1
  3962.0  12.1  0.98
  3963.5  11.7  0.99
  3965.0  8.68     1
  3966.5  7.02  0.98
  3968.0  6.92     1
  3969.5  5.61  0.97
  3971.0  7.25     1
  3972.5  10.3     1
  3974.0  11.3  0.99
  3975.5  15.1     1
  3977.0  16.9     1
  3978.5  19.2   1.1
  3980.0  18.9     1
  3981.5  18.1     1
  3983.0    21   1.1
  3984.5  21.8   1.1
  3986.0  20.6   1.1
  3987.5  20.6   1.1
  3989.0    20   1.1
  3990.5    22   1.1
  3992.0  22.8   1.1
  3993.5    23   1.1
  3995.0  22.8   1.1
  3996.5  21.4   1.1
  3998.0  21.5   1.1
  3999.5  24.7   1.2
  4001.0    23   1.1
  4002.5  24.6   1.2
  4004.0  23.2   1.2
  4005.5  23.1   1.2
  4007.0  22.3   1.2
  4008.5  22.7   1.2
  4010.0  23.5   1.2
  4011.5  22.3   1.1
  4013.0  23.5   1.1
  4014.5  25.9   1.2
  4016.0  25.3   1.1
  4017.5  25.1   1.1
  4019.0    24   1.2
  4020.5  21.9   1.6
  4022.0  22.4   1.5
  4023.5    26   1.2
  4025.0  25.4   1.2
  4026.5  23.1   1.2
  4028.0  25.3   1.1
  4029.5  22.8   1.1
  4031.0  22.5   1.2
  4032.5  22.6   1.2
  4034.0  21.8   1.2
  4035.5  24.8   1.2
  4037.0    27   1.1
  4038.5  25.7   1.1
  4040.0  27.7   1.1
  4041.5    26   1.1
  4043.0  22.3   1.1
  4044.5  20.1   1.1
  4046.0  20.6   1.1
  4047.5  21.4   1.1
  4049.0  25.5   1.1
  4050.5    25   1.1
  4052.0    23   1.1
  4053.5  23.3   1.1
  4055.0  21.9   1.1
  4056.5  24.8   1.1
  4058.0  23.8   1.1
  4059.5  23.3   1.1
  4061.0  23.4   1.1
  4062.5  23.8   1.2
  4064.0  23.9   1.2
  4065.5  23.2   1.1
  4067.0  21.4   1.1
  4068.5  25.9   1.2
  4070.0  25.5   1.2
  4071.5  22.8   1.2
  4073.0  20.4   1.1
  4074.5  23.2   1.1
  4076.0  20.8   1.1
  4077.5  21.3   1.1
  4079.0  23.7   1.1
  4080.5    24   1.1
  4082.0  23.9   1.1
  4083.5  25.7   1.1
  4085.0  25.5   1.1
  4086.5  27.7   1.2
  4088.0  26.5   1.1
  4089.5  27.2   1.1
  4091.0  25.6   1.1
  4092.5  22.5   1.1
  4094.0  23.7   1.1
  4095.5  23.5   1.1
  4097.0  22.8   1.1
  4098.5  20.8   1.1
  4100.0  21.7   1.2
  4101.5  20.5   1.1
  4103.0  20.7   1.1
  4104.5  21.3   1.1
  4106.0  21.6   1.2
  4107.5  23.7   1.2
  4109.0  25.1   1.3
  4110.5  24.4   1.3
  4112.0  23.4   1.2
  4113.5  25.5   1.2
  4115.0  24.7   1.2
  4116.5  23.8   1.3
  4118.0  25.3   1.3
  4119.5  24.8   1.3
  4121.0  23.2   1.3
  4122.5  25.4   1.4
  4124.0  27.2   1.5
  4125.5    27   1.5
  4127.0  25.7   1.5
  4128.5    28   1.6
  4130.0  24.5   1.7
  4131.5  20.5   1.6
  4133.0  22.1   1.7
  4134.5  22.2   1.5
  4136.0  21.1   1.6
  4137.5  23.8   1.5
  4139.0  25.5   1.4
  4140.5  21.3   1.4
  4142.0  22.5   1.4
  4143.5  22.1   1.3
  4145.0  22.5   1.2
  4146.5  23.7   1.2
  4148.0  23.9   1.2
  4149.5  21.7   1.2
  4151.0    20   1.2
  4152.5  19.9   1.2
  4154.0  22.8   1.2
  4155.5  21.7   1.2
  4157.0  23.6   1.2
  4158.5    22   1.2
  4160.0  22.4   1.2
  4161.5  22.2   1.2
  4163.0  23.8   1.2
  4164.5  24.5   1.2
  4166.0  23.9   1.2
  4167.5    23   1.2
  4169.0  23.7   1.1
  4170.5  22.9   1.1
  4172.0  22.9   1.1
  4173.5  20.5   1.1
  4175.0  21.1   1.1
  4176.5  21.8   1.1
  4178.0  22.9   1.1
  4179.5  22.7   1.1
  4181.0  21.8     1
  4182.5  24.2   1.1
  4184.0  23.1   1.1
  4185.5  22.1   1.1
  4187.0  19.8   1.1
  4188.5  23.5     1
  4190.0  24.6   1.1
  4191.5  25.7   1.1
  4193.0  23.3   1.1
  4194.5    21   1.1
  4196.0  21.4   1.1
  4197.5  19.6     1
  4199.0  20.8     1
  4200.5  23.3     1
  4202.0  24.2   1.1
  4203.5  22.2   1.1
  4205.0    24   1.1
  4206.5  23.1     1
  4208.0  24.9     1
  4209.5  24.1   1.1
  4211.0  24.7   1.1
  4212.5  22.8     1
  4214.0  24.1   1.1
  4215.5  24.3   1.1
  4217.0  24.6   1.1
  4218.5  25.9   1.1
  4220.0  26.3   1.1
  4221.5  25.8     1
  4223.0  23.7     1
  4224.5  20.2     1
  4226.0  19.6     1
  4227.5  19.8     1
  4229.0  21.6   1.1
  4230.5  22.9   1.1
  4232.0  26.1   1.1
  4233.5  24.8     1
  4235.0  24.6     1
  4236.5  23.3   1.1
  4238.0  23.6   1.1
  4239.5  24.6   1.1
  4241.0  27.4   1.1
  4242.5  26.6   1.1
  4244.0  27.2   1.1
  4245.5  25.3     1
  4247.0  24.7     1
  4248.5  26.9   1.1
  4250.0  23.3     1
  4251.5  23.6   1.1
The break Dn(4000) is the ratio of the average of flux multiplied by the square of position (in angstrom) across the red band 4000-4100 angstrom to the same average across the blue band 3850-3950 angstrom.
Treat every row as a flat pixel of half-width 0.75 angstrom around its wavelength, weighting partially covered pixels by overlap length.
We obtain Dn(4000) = 1.95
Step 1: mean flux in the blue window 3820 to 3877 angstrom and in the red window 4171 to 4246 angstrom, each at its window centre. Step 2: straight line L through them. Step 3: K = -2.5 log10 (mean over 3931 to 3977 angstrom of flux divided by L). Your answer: 0.222 mag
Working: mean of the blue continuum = 11.1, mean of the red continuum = 23.4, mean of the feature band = 12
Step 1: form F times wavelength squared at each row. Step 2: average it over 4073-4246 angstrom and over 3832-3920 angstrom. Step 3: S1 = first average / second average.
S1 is 2.1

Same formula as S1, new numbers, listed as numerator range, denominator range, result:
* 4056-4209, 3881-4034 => 1.51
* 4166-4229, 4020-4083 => 1.05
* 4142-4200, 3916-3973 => 2.07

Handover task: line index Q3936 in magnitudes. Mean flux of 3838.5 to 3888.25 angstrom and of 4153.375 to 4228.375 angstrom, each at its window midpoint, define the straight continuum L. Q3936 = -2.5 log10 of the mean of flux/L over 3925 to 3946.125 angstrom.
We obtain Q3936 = 0.44 mag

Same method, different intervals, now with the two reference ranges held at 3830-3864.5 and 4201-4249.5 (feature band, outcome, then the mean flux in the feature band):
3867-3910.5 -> -0.128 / 13.8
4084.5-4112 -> -0.197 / 23.6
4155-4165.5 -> -0.051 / 22.9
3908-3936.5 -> 0.046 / 12.8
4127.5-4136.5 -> -0.115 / 23.2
